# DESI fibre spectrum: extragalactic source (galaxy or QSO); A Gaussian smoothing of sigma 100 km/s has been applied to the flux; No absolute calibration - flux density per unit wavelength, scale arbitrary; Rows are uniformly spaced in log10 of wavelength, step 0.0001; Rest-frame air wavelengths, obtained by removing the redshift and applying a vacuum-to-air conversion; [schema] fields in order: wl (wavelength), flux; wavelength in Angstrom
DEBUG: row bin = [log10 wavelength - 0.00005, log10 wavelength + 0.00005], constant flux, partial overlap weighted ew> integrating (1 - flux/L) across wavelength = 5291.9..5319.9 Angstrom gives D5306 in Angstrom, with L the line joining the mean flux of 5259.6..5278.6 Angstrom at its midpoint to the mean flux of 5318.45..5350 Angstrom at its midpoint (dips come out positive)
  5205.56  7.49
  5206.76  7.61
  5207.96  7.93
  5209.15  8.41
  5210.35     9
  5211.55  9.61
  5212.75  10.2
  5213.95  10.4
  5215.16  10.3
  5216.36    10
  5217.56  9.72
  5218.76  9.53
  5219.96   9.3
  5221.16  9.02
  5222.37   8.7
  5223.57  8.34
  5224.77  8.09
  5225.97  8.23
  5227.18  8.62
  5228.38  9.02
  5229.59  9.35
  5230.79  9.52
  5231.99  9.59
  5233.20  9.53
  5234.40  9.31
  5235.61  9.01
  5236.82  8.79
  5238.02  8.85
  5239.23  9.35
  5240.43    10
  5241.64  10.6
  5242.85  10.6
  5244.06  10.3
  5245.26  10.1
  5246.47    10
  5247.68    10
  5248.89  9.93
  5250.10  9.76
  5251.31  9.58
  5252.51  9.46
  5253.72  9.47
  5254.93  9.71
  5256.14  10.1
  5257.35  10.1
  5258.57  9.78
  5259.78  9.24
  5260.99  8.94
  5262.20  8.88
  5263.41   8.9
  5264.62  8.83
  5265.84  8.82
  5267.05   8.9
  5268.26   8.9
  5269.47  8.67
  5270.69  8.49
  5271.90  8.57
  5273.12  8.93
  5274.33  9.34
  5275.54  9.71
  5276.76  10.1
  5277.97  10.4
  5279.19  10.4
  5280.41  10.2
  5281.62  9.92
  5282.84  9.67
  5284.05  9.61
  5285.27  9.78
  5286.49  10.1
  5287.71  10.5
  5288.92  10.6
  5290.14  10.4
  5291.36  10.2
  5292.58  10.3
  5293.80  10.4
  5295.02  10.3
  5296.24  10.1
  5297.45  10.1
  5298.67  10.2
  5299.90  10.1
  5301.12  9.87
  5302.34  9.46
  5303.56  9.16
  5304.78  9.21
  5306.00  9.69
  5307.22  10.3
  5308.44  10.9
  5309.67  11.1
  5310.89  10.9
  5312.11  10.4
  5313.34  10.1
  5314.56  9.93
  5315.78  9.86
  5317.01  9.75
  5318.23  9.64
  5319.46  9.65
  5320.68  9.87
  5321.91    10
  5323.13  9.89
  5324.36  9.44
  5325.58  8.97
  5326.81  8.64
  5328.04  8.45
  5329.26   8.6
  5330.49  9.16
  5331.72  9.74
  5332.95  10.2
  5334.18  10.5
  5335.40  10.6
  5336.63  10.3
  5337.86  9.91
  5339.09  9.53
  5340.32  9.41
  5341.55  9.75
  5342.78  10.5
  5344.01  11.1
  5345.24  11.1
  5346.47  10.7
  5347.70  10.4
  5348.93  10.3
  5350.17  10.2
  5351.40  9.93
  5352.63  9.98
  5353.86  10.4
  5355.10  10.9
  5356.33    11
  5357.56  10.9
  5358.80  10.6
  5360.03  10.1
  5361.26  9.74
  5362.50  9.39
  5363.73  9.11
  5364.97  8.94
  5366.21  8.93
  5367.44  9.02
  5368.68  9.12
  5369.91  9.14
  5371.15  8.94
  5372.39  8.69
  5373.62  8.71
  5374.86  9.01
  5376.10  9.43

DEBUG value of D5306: -1.6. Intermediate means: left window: 9.1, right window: 9.87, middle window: 10.1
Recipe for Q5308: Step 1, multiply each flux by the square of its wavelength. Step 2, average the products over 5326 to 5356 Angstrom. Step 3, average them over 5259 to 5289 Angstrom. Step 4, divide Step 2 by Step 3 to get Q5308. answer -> 1.09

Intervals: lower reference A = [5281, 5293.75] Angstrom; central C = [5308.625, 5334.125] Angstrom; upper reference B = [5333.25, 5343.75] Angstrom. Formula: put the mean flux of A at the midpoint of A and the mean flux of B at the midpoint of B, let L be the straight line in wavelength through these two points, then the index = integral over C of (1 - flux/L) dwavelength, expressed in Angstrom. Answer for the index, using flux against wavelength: 0.9 Angstrom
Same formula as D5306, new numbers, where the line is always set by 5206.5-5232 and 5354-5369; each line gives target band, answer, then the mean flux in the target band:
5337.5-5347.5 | -0.5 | 10.3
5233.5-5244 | -0.4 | 9.6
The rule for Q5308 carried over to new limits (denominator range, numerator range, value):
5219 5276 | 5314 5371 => 1.10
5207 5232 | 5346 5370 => 1.15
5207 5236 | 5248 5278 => 1.03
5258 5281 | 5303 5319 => 1.10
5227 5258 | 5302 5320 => 1.06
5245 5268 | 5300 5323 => 1.08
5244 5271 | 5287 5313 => 1.10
